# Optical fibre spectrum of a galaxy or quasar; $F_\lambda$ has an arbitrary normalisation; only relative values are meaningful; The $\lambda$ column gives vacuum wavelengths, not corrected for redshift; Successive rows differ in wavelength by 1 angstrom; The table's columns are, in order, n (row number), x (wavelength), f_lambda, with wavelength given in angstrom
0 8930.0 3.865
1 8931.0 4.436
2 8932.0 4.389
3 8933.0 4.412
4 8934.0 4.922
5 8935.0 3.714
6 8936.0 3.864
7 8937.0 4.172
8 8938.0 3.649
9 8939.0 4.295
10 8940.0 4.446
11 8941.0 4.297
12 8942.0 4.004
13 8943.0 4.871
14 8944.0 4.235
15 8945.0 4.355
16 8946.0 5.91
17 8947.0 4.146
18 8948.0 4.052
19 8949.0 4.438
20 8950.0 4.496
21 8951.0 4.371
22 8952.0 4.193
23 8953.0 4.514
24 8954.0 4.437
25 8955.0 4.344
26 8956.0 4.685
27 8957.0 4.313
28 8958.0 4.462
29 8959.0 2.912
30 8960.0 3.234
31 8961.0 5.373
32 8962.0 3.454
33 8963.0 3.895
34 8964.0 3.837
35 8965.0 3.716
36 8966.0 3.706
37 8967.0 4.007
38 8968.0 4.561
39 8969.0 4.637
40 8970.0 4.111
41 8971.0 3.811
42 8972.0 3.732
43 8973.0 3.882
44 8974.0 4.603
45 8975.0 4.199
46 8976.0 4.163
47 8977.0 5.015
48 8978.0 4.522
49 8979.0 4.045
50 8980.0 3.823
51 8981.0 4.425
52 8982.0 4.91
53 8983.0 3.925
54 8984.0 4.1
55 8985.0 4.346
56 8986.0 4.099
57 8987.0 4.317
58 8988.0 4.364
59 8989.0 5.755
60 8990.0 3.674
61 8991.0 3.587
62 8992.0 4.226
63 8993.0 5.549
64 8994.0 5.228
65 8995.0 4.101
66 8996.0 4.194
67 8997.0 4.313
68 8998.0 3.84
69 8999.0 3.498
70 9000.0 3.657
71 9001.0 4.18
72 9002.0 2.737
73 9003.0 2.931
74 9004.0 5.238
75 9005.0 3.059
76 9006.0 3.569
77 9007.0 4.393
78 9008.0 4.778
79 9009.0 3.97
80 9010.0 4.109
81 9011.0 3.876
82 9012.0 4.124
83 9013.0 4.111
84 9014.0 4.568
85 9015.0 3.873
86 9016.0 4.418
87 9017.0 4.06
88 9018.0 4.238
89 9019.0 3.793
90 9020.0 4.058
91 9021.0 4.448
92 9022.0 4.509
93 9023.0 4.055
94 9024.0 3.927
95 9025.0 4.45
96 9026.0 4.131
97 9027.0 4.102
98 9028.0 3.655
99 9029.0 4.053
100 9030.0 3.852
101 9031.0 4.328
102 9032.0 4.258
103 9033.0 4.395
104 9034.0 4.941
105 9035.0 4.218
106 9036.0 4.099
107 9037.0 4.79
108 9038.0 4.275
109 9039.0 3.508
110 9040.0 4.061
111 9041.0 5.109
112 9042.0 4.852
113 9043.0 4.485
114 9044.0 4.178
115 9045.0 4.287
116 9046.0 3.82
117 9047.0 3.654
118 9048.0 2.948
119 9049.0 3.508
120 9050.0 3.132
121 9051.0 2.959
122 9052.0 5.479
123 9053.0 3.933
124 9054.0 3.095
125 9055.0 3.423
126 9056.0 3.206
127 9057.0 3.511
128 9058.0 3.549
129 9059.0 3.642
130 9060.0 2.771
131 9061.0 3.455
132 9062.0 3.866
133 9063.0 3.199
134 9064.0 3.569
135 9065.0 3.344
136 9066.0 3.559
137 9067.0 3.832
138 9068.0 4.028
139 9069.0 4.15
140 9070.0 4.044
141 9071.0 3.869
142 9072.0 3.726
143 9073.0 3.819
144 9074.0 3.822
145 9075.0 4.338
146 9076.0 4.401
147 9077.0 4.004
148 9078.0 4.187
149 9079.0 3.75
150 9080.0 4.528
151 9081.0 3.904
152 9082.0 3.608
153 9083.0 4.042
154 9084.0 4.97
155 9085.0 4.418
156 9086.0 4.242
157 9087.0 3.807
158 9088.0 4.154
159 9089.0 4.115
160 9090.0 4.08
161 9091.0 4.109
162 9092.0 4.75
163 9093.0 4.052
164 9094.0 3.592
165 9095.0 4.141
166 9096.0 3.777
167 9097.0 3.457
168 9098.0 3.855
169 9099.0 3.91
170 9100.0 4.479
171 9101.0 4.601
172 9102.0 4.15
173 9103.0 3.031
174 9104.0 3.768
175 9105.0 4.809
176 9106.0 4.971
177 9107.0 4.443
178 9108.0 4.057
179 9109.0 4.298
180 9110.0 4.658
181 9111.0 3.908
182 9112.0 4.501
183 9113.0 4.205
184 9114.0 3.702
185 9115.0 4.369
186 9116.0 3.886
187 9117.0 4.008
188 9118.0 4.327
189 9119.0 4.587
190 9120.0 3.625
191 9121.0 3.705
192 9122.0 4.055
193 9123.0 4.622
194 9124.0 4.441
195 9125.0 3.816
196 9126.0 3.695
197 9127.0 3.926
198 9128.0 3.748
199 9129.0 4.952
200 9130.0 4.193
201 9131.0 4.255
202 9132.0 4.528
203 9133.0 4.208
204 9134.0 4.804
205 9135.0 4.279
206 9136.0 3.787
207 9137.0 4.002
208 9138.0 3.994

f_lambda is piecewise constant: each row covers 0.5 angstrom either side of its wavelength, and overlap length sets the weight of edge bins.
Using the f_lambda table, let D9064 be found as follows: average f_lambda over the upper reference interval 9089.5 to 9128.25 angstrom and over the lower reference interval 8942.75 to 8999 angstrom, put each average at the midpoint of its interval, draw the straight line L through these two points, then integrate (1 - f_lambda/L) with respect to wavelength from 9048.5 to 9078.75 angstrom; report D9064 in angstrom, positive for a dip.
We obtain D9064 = 3.3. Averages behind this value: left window 4.28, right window 4.11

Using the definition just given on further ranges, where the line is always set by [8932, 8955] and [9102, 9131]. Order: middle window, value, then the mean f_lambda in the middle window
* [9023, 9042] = 0.0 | 4.24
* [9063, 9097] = 1.6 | 4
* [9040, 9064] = 2.8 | 3.74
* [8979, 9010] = 1.0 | 4.16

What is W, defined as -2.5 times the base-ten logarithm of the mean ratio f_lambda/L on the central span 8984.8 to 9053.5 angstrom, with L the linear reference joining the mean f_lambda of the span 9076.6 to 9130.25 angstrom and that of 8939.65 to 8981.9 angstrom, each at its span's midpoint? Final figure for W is 0.018 mag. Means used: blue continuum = 4.25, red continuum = 4.13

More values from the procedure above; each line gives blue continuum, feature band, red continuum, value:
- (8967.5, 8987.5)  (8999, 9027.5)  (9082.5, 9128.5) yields 0.05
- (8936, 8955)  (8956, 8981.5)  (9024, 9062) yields 0.04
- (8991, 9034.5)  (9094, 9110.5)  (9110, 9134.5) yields 0.01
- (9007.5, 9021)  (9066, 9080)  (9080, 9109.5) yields 0.04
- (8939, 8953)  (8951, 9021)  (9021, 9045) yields 0.05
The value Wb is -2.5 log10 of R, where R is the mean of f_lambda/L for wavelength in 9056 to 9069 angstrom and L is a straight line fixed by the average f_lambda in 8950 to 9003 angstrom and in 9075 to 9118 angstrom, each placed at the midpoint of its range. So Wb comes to 0.17 mag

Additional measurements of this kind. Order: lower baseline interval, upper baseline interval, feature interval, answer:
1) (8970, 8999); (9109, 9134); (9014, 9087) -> 0.07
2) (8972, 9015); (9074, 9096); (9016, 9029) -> 0.01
